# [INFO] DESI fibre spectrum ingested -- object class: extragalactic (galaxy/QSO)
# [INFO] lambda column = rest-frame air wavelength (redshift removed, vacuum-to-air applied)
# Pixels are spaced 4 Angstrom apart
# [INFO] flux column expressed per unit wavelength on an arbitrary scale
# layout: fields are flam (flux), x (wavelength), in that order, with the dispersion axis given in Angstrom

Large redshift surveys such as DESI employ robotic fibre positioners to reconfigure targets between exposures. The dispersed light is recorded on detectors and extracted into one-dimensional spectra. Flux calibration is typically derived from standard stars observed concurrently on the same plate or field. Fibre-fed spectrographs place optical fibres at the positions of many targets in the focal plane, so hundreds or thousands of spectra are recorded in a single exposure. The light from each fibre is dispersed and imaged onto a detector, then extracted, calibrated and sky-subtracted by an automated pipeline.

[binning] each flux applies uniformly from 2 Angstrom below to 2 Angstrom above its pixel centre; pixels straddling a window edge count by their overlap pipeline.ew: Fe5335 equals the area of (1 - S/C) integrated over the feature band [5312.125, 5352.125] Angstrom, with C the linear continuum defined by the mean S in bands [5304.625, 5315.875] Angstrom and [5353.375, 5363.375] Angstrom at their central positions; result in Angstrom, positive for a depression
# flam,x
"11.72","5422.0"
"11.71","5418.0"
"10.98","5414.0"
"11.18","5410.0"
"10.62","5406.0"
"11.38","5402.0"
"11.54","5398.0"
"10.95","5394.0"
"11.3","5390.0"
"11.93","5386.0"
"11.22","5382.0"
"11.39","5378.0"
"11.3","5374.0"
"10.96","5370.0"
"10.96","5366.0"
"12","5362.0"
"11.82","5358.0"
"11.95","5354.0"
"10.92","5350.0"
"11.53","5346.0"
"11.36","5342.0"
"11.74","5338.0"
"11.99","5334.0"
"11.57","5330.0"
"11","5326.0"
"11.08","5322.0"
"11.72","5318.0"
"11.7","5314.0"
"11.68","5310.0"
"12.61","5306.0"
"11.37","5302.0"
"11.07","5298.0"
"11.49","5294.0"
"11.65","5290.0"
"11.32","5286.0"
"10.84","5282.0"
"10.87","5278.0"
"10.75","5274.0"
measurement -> 1.6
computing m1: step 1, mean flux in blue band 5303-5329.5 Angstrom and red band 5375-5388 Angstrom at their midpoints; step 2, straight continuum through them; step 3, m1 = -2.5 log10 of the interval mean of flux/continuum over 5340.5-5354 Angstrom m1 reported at 0.018 mag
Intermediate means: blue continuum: 11.6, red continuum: 11.5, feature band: 11.4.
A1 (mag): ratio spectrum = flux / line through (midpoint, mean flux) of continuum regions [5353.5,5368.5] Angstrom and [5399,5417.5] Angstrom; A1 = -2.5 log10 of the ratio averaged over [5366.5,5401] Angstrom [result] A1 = 0.01 mag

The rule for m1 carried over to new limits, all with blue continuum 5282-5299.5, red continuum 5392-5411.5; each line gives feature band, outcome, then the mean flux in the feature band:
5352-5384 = -0.02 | 11.5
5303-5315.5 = -0.06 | 12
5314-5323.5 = -0.02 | 11.5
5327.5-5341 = -0.04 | 11.7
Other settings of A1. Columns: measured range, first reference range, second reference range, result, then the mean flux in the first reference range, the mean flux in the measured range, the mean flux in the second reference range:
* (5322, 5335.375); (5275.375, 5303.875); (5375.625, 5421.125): -0.02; 11.2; 11.4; 11.3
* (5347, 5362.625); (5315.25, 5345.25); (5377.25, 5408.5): -0.02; 11.5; 11.6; 11.3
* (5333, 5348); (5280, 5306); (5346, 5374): -0.02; 11.4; 11.6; 11.4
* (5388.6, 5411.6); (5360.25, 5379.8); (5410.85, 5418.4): 0.01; 11.3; 11.2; 11.2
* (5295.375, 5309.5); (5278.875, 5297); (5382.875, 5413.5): -0.04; 11.3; 11.7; 11.3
